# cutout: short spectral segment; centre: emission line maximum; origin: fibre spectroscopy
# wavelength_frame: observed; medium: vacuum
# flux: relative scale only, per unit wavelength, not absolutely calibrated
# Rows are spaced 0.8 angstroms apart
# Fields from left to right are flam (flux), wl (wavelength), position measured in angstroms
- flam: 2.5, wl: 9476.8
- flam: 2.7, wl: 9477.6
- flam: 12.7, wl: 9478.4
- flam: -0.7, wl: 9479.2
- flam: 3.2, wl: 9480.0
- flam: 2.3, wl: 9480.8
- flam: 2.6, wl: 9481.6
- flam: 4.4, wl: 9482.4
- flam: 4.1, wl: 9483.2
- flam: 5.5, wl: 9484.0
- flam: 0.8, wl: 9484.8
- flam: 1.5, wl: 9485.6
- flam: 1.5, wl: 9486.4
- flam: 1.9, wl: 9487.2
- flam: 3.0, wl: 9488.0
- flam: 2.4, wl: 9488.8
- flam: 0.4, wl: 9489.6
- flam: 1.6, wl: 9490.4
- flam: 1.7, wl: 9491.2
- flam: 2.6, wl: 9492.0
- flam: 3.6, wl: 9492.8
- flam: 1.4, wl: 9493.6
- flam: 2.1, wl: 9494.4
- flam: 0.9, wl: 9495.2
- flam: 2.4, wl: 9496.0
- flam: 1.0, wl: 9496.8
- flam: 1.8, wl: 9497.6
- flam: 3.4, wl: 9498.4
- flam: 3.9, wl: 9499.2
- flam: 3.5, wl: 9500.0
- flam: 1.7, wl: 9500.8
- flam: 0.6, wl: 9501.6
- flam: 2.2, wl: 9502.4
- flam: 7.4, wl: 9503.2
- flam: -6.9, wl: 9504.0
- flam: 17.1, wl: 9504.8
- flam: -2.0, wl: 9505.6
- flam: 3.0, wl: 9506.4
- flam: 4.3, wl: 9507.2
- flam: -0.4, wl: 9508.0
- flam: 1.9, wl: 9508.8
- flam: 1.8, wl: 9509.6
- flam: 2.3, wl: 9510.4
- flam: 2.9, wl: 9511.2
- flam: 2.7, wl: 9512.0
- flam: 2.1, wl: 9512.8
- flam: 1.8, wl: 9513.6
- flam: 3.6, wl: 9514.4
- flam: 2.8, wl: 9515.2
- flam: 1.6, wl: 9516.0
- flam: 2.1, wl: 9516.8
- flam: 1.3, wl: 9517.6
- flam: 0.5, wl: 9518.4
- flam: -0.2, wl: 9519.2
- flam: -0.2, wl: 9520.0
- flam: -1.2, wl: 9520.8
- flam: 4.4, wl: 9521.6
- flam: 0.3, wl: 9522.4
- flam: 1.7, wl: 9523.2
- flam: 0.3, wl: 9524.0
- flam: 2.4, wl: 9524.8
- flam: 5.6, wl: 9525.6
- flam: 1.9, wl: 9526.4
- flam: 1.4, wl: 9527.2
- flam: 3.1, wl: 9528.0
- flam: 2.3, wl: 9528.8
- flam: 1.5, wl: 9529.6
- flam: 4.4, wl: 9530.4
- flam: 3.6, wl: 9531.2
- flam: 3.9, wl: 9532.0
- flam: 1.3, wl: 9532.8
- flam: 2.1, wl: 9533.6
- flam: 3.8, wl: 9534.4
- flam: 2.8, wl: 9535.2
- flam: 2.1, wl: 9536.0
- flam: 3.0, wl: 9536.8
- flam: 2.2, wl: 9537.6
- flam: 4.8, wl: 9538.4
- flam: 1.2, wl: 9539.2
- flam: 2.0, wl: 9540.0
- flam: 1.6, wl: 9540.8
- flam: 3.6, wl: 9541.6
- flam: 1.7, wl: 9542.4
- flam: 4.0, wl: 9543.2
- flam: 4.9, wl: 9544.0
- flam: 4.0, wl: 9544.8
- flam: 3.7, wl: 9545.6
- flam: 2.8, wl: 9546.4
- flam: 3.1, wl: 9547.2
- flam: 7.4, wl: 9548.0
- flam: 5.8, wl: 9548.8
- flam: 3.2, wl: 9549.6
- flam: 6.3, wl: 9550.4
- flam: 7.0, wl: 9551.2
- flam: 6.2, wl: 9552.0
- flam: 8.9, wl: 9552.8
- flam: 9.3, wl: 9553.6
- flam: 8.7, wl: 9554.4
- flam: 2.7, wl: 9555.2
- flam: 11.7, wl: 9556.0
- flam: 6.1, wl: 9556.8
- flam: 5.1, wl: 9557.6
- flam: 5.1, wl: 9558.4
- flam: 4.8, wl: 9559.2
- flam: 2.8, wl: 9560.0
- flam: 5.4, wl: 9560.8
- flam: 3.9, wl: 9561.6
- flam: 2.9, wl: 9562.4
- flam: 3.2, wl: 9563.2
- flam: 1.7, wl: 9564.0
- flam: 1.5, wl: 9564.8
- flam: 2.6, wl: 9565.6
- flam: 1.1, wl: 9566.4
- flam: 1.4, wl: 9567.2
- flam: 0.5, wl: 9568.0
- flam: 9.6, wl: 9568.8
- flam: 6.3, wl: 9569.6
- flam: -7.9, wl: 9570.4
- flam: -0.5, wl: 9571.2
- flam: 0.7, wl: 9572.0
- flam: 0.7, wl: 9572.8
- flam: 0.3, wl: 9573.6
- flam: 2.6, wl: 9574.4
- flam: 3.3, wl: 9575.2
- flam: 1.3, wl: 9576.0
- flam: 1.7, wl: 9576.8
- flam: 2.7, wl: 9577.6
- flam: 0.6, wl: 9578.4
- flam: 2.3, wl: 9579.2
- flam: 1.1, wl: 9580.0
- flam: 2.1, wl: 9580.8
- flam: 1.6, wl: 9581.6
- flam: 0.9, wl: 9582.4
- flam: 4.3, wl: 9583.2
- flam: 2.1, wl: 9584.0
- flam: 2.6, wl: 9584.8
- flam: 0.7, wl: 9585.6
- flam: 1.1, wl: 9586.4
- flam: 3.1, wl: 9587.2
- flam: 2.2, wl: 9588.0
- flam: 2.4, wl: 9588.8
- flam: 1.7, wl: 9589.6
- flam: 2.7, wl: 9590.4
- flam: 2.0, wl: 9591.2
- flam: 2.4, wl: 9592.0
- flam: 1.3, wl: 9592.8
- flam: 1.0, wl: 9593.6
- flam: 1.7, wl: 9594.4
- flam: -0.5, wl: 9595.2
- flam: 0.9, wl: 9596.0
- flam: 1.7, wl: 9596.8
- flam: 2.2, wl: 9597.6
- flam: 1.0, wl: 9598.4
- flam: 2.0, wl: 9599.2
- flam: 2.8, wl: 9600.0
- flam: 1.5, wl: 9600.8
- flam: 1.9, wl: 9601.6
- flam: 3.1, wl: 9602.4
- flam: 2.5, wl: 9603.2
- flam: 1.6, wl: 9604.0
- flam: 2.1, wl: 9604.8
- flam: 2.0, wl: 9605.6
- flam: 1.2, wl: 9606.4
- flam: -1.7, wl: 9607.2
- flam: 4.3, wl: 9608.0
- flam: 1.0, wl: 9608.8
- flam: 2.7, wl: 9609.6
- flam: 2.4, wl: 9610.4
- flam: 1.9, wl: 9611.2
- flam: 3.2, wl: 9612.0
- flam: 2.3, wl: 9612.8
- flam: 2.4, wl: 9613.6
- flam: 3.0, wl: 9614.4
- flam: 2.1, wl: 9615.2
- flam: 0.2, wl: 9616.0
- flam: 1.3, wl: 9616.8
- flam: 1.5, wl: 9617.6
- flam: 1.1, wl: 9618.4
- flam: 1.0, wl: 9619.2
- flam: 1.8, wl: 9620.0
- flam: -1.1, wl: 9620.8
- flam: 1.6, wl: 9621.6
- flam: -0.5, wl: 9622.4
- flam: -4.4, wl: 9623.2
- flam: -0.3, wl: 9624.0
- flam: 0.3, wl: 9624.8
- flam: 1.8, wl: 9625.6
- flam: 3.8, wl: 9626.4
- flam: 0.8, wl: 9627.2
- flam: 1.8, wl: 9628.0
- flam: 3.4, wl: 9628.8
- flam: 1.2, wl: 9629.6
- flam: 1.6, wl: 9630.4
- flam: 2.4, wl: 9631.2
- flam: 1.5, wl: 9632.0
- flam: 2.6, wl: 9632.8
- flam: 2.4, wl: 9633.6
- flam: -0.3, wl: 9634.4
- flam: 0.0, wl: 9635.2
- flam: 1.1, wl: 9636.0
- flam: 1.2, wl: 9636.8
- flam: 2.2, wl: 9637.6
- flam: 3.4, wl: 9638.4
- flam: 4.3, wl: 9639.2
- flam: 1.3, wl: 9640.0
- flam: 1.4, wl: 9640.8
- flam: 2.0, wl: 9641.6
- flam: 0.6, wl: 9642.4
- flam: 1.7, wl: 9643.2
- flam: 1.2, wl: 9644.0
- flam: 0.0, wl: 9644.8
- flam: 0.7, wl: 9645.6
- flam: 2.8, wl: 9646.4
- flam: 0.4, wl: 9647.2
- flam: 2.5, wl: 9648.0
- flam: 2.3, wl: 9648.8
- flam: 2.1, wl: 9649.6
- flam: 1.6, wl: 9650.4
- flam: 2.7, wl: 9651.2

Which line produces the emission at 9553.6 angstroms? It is [O III] 5007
